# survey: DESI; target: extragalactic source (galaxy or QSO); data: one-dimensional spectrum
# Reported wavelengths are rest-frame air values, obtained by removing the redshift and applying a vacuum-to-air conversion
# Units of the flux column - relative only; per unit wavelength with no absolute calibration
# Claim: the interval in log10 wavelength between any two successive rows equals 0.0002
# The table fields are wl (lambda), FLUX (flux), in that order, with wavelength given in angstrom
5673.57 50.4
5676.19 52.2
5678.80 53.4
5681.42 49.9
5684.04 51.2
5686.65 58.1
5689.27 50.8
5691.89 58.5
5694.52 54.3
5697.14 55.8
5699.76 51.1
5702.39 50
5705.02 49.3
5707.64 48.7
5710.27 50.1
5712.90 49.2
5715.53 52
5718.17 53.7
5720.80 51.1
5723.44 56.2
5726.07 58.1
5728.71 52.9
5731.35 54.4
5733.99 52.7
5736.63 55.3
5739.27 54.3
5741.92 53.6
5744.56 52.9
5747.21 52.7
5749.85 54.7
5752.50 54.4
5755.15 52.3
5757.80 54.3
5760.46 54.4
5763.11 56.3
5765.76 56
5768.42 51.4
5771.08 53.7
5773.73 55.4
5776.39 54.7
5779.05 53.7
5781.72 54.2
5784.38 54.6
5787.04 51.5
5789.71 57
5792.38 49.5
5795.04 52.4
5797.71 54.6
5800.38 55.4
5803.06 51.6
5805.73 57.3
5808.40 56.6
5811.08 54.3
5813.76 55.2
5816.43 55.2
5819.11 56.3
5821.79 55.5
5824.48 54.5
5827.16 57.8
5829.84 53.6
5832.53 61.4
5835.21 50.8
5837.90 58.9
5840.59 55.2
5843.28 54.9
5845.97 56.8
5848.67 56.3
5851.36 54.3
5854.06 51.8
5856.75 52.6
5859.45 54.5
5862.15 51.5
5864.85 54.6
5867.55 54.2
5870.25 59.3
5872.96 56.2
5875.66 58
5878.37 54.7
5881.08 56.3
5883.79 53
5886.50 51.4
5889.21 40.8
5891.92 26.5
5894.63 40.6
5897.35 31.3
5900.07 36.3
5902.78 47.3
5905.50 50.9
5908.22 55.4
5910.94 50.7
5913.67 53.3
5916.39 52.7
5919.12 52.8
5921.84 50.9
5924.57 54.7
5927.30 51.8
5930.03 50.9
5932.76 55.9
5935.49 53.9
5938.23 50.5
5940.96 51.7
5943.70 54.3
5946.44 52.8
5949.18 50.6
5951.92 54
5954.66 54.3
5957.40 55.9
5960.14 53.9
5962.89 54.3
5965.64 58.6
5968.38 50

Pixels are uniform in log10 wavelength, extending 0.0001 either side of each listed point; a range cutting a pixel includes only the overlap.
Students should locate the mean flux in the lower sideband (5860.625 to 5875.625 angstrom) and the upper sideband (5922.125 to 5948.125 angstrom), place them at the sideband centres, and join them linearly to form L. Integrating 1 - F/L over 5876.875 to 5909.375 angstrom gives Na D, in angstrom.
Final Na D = 5.4 angstrom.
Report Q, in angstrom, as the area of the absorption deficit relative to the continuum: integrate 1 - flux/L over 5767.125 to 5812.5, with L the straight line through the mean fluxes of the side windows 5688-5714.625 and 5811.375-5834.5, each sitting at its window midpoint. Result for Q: 0.7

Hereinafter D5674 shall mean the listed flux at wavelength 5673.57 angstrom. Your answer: 50.4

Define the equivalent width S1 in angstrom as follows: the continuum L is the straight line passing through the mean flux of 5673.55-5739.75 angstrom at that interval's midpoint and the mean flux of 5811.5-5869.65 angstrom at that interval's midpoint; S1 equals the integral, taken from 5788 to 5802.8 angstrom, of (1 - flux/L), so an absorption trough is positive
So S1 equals 0.2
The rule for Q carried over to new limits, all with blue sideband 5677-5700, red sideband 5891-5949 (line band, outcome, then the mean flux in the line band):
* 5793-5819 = -1.7 angstrom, 54.7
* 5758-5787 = -1.3 angstrom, 54.3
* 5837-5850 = -1.5 angstrom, 56.3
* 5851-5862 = -0.6 angstrom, 53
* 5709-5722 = 0.5 angstrom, 51.2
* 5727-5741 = -0.3 angstrom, 54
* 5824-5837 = -1.3 angstrom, 55.8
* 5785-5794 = -0.2 angstrom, 52.8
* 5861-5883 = -2.4 angstrom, 55.6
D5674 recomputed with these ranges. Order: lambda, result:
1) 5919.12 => 52.8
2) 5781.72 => 54.2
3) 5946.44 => 52.8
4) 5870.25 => 59.3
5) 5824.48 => 54.5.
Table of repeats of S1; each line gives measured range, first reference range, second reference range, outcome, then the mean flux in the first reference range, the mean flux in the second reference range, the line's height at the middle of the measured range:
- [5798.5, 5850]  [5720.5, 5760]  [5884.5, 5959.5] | -3.70 angstrom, 54.1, 49.4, 51.9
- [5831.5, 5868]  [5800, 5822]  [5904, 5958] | -0.22 angstrom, 55.2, 52.8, 54.5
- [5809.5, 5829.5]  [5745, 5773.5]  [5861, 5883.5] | -0.23 angstrom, 54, 55.5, 54.8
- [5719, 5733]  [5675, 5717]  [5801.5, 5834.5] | -0.38 angstrom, 52.2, 55.7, 53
